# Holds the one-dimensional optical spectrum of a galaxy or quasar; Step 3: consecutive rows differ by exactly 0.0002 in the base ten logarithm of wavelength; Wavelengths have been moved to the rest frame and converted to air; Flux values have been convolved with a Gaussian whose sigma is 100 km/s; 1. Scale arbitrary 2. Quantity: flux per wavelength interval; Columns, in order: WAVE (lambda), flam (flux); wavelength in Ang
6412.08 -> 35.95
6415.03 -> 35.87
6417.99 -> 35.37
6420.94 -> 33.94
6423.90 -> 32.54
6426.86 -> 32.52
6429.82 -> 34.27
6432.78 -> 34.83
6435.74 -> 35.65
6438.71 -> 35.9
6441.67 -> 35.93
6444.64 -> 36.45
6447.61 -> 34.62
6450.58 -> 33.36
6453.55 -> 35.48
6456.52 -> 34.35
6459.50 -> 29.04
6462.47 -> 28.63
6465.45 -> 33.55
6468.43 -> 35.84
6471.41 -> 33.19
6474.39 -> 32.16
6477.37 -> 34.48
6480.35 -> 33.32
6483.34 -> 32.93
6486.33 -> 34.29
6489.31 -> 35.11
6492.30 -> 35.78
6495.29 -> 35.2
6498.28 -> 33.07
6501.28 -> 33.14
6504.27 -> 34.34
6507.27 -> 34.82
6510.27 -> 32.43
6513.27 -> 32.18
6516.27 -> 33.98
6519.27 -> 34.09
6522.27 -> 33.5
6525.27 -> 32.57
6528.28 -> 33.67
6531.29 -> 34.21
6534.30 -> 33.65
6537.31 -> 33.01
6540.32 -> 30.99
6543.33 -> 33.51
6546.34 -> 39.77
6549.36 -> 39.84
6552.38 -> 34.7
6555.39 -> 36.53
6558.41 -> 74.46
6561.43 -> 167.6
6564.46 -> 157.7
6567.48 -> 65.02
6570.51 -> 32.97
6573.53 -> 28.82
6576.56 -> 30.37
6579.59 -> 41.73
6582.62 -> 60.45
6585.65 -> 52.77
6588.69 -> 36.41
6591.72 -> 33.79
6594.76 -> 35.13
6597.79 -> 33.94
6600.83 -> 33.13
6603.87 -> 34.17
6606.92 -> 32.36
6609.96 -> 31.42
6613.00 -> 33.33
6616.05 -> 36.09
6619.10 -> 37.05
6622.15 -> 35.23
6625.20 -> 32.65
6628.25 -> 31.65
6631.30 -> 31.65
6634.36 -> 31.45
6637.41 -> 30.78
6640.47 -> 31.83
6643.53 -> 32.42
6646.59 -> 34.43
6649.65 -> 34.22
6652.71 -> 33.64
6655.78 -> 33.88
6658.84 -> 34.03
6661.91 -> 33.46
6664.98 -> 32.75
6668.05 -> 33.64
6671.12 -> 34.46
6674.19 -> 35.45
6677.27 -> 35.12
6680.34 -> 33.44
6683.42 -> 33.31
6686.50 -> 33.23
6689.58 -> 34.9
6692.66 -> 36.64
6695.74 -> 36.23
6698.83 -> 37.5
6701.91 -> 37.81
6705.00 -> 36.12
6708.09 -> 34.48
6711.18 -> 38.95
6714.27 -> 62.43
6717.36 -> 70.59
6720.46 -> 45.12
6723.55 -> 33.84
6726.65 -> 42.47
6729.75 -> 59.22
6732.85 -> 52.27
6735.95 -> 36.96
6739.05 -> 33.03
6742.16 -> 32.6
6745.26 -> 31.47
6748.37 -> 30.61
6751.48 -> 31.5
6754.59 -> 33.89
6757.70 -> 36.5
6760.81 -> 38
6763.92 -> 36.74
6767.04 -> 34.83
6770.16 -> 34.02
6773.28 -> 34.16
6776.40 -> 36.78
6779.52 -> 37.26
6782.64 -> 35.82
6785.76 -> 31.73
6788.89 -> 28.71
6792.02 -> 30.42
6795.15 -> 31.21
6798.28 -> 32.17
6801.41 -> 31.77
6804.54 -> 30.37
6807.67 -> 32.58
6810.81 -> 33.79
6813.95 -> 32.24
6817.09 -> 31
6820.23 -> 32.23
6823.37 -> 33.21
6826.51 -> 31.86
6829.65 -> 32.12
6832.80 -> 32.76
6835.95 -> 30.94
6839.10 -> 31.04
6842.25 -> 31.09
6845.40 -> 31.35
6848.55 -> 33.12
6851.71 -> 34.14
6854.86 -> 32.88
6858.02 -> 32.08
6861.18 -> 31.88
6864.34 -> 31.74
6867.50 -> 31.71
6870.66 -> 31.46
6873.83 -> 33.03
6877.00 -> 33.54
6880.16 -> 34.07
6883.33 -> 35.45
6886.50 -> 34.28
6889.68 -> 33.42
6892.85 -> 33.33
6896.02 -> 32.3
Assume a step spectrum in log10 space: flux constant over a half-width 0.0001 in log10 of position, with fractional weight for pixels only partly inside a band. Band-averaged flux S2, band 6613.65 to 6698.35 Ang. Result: 33.9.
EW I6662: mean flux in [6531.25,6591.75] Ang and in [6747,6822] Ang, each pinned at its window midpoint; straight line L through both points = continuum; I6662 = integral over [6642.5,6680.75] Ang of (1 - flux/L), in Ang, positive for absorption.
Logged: 8.9 Ang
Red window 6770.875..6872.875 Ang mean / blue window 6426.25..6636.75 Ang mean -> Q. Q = 0.8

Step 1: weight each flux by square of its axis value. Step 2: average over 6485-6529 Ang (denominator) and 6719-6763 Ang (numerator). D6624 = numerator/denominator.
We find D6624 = 1.2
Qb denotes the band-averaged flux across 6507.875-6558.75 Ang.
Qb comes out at 35.8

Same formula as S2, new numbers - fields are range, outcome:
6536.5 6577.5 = 58.3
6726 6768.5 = 37.8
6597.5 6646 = 33.1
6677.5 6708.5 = 35.4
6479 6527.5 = 33.8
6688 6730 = 42.8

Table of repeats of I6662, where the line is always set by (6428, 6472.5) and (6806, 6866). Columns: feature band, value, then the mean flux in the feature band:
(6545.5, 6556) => -1.3 Ang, 37.7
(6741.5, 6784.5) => -2.7 Ang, 34.6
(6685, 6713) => -3.1 Ang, 36.5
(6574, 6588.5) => -4.7 Ang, 44.1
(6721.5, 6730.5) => -3.1 Ang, 43.9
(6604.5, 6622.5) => -0.5 Ang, 34.2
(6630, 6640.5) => 0.6 Ang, 31.4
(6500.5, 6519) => 0.1 Ang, 33.5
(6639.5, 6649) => 0.0 Ang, 33.1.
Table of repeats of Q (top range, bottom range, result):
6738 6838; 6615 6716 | 0.94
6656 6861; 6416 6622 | 0.90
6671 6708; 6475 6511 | 1.04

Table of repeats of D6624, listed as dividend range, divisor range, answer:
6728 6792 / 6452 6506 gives 1.17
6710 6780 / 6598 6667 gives 1.25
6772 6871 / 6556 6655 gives 0.77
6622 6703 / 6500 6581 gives 0.76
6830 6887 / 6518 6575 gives 0.69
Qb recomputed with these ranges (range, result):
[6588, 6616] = 33.8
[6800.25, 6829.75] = 32.1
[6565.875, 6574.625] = 44.2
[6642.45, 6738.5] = 38.8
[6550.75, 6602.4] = 56.1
